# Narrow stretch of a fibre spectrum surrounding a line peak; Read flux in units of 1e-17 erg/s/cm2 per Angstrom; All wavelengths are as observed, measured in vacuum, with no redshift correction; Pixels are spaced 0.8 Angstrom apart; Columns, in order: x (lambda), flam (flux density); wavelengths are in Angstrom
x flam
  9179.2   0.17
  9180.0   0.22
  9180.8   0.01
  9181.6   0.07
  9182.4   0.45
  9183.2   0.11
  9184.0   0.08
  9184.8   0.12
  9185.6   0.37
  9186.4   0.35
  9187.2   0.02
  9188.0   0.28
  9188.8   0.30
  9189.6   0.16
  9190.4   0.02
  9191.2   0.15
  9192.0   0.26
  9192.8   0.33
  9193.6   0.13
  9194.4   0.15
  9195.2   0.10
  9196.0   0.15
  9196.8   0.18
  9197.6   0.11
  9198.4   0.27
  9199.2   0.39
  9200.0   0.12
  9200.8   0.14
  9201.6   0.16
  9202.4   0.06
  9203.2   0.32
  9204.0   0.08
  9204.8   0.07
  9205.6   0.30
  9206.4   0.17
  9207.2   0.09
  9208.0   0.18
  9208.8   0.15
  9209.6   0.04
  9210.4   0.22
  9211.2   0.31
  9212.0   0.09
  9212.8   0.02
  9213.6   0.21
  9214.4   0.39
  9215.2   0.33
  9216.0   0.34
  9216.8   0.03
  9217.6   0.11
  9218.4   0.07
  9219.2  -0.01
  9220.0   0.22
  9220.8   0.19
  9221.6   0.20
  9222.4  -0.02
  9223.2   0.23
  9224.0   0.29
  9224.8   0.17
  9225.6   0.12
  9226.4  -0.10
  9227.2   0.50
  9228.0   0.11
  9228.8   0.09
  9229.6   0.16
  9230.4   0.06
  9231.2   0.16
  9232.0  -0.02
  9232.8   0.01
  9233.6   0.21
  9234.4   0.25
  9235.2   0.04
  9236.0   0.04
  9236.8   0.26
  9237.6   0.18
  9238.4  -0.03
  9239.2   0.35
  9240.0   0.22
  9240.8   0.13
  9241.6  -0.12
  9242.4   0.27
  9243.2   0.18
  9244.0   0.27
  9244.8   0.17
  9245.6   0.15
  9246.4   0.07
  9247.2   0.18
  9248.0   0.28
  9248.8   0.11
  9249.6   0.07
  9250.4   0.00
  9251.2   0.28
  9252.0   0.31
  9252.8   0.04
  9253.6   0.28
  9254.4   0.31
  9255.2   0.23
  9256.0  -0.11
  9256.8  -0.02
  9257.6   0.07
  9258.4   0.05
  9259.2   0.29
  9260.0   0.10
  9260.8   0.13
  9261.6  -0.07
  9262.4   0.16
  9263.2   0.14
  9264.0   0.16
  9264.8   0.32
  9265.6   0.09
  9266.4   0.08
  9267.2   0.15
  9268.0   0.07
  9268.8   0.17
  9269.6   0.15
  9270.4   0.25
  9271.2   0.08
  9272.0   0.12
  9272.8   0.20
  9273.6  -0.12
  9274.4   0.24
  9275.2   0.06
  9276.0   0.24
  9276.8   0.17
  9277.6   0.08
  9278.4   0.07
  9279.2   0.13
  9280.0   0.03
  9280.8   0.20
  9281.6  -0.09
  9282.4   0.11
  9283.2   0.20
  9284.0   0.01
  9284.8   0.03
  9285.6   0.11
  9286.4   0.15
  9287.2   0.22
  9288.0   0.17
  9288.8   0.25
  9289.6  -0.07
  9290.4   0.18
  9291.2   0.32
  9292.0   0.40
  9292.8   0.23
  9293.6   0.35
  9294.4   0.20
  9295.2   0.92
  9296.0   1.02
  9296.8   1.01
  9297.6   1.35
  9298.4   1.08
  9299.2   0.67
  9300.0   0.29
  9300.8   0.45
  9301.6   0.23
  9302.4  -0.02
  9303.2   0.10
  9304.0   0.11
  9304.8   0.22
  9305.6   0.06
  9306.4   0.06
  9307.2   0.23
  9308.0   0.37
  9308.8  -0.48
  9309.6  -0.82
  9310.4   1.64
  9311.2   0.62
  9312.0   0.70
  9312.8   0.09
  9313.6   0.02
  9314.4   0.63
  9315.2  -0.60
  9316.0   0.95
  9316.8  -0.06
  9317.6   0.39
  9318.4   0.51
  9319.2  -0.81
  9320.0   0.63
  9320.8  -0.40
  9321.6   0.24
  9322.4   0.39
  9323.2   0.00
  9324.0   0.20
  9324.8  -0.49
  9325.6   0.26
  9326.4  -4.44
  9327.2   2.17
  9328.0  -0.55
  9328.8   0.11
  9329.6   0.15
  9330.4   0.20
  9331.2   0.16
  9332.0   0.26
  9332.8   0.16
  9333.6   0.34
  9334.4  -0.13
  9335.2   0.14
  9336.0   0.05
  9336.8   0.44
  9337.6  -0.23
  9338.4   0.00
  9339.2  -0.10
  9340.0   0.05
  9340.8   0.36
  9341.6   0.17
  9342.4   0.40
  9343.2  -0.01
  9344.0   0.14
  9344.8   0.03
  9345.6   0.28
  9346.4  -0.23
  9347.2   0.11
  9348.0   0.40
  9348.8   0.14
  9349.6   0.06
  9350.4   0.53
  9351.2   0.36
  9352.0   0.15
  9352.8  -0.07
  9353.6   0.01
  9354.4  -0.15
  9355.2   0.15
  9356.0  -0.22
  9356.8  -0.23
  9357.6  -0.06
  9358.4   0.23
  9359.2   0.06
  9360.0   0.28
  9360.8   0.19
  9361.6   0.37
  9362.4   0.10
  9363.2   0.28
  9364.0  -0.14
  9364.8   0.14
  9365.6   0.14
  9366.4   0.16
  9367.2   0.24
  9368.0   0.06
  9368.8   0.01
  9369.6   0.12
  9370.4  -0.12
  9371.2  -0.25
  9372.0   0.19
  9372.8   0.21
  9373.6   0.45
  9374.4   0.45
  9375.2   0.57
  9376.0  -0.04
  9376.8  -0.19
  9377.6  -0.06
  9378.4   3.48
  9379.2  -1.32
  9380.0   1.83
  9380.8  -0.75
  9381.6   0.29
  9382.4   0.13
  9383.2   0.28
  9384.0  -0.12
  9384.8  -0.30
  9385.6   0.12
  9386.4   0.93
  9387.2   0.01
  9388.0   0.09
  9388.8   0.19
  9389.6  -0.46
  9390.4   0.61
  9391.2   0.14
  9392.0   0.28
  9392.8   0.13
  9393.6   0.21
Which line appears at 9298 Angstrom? Hbeta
